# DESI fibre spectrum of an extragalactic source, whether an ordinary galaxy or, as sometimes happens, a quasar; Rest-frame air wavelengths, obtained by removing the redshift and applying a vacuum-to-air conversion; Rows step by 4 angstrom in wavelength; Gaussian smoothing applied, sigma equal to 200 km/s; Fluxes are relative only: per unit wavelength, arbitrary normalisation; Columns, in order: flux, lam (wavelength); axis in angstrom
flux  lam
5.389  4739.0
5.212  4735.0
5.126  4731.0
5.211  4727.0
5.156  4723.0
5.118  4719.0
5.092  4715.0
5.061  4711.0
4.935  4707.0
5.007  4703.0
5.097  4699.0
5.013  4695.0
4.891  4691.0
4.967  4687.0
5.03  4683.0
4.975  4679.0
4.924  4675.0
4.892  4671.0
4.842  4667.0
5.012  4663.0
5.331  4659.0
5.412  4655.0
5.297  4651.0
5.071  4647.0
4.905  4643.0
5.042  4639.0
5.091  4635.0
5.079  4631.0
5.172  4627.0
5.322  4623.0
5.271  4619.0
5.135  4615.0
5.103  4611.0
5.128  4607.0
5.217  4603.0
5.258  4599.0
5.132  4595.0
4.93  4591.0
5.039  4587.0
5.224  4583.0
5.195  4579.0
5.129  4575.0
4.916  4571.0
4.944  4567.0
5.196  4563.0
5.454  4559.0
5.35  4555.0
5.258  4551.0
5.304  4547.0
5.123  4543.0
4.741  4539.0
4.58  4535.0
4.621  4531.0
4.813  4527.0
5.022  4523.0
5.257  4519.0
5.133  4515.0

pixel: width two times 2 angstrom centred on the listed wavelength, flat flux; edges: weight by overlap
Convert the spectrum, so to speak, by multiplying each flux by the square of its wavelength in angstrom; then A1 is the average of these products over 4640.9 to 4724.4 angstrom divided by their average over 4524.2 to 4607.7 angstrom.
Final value 1.05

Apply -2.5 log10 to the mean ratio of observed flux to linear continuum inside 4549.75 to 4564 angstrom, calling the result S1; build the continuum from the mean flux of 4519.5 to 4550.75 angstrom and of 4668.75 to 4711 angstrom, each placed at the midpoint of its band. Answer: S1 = -0.083 mag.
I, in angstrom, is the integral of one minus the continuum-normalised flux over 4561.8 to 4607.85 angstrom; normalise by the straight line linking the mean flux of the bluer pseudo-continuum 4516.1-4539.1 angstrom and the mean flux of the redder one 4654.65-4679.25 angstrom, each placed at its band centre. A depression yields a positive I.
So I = -1.6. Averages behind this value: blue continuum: 4.86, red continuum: 5.04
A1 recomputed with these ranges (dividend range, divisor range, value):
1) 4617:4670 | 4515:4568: 1.06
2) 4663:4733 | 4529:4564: 1.06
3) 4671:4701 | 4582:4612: 1.01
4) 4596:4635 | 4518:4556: 1.07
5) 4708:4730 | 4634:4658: 1.03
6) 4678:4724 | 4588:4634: 1.01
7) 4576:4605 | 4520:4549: 1.08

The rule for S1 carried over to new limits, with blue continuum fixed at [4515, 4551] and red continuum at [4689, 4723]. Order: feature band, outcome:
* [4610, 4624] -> -0.04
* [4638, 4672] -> -0.02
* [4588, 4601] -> -0.02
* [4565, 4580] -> -0.01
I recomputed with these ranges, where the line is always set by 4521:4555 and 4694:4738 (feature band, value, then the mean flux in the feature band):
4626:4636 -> -0.2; 5.11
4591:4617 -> -0.7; 5.14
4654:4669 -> -0.2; 5.13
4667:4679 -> 0.4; 4.91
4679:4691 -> 0.2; 4.98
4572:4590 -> -0.5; 5.12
